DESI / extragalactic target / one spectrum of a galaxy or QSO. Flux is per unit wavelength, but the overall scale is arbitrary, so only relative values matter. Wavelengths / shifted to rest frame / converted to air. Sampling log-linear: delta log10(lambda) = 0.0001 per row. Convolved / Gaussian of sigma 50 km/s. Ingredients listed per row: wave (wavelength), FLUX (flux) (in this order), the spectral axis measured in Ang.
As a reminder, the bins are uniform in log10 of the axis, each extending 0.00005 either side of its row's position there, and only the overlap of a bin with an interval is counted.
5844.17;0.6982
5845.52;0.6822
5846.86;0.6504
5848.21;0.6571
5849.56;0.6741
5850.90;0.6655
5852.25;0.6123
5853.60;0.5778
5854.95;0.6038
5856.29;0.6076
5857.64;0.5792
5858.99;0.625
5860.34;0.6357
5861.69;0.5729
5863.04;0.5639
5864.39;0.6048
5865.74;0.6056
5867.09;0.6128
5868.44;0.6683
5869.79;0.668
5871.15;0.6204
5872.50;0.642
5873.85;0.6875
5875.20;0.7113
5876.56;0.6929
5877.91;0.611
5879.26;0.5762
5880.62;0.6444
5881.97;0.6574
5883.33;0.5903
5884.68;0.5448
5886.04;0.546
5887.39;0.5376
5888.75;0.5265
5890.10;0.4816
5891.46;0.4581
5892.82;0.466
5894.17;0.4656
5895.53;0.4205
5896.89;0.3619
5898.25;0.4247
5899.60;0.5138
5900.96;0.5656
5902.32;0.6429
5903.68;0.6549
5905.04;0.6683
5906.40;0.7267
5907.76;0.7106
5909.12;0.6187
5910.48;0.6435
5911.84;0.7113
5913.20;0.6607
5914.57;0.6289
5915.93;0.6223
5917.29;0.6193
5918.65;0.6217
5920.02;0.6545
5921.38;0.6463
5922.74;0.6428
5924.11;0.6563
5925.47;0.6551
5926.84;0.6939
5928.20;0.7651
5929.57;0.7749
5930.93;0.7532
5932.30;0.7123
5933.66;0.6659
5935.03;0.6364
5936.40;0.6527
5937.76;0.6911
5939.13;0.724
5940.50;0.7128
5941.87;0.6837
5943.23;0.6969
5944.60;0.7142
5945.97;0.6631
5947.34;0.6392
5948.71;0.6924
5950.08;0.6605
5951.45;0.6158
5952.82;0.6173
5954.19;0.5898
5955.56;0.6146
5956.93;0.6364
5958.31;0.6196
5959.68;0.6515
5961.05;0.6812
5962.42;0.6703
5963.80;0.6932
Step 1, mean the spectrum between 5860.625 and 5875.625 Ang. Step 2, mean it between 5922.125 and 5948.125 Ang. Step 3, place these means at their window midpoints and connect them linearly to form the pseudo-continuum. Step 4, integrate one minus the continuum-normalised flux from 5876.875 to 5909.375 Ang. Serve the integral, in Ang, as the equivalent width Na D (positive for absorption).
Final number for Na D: 4.7 Ang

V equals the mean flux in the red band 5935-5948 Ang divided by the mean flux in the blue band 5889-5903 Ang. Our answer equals 1.42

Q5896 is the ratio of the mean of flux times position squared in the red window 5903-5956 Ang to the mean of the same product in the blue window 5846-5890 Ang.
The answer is 1.1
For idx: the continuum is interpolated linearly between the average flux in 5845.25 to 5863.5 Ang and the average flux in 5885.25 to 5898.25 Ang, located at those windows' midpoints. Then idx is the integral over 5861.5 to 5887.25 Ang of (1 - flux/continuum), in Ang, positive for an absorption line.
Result -3.9 Ang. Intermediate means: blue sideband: 0.621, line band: 0.621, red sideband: 0.472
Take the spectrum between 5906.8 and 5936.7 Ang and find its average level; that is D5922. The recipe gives 0.671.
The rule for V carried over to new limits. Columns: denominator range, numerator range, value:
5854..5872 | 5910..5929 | 1.08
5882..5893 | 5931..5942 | 1.30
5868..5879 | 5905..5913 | 1.03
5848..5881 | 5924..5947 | 1.11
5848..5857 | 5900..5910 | 1.04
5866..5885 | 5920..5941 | 1.08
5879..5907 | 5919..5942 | 1.26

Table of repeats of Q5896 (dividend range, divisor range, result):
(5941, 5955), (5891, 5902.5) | 1.41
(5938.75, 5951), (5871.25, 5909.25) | 1.21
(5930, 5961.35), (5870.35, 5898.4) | 1.22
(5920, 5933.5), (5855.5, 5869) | 1.17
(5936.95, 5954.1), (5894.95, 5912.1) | 1.16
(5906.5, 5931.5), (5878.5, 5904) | 1.28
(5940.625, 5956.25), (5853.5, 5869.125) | 1.11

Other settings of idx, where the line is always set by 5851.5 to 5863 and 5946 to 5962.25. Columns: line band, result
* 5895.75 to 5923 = 0.4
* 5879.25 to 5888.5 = 0.4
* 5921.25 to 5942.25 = -2.1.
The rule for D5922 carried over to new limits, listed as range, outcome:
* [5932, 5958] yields 0.663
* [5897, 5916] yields 0.62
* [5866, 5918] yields 0.595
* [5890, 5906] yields 0.515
